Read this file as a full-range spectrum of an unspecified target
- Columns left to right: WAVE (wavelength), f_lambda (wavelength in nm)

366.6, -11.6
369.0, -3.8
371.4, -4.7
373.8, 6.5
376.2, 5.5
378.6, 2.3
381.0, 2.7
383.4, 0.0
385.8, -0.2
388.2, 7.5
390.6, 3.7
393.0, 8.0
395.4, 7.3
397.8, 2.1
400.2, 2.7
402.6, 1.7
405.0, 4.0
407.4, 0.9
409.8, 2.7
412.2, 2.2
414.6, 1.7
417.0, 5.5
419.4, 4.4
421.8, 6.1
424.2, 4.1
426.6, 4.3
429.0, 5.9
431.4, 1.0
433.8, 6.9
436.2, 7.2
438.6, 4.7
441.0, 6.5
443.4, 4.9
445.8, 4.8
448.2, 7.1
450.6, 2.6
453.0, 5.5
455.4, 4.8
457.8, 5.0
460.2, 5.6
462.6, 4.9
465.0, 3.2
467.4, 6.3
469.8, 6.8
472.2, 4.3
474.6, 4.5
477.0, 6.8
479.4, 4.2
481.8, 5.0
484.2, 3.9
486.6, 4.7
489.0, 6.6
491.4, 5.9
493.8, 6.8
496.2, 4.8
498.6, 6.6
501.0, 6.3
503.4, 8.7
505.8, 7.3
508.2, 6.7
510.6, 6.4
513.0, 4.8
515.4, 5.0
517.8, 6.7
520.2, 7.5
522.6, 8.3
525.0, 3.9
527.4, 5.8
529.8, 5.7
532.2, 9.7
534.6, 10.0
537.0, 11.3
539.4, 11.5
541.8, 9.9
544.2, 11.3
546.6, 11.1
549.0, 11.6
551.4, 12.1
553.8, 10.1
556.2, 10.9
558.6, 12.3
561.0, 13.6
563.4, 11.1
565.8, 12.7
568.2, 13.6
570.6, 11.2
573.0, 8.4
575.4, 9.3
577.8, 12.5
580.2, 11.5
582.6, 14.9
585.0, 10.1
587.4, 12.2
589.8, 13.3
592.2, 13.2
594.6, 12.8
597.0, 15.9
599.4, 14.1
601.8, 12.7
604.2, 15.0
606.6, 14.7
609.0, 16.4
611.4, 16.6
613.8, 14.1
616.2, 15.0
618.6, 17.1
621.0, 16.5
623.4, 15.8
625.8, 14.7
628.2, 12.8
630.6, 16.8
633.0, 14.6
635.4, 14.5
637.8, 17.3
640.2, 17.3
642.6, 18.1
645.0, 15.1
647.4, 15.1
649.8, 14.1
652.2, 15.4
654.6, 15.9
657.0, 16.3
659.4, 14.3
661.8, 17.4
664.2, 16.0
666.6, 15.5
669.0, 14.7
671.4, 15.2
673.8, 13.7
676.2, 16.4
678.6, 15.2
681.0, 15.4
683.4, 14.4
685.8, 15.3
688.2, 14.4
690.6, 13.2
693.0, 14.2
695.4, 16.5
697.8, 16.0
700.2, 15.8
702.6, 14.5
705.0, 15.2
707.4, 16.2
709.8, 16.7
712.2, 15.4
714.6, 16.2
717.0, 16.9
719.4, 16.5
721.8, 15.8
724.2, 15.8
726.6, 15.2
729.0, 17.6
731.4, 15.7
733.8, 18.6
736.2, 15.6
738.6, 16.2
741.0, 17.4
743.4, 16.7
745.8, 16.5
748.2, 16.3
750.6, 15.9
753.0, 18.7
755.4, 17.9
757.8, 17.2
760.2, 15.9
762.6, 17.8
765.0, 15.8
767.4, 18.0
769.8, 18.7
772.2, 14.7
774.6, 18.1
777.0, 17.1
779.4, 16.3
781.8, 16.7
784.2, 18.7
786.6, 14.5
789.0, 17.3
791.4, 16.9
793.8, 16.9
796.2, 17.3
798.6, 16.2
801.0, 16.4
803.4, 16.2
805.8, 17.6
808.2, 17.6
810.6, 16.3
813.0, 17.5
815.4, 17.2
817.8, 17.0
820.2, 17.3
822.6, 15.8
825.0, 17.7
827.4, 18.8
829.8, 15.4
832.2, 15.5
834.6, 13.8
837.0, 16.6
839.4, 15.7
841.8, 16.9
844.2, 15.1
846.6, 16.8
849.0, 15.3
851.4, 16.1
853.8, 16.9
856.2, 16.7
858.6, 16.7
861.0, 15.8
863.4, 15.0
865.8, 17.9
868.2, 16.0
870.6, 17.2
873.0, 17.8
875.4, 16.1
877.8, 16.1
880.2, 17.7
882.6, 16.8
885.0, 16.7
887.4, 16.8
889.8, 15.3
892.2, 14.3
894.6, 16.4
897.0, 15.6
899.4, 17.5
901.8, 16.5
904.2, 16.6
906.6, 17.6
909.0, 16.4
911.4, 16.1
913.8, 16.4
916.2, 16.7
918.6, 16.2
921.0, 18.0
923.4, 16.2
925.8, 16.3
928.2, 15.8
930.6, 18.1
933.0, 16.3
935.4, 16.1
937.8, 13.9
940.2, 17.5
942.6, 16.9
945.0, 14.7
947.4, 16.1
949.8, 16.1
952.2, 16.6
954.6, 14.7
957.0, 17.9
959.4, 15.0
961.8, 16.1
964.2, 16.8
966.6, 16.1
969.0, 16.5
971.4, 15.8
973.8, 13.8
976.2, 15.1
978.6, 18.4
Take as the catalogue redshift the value 0.34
